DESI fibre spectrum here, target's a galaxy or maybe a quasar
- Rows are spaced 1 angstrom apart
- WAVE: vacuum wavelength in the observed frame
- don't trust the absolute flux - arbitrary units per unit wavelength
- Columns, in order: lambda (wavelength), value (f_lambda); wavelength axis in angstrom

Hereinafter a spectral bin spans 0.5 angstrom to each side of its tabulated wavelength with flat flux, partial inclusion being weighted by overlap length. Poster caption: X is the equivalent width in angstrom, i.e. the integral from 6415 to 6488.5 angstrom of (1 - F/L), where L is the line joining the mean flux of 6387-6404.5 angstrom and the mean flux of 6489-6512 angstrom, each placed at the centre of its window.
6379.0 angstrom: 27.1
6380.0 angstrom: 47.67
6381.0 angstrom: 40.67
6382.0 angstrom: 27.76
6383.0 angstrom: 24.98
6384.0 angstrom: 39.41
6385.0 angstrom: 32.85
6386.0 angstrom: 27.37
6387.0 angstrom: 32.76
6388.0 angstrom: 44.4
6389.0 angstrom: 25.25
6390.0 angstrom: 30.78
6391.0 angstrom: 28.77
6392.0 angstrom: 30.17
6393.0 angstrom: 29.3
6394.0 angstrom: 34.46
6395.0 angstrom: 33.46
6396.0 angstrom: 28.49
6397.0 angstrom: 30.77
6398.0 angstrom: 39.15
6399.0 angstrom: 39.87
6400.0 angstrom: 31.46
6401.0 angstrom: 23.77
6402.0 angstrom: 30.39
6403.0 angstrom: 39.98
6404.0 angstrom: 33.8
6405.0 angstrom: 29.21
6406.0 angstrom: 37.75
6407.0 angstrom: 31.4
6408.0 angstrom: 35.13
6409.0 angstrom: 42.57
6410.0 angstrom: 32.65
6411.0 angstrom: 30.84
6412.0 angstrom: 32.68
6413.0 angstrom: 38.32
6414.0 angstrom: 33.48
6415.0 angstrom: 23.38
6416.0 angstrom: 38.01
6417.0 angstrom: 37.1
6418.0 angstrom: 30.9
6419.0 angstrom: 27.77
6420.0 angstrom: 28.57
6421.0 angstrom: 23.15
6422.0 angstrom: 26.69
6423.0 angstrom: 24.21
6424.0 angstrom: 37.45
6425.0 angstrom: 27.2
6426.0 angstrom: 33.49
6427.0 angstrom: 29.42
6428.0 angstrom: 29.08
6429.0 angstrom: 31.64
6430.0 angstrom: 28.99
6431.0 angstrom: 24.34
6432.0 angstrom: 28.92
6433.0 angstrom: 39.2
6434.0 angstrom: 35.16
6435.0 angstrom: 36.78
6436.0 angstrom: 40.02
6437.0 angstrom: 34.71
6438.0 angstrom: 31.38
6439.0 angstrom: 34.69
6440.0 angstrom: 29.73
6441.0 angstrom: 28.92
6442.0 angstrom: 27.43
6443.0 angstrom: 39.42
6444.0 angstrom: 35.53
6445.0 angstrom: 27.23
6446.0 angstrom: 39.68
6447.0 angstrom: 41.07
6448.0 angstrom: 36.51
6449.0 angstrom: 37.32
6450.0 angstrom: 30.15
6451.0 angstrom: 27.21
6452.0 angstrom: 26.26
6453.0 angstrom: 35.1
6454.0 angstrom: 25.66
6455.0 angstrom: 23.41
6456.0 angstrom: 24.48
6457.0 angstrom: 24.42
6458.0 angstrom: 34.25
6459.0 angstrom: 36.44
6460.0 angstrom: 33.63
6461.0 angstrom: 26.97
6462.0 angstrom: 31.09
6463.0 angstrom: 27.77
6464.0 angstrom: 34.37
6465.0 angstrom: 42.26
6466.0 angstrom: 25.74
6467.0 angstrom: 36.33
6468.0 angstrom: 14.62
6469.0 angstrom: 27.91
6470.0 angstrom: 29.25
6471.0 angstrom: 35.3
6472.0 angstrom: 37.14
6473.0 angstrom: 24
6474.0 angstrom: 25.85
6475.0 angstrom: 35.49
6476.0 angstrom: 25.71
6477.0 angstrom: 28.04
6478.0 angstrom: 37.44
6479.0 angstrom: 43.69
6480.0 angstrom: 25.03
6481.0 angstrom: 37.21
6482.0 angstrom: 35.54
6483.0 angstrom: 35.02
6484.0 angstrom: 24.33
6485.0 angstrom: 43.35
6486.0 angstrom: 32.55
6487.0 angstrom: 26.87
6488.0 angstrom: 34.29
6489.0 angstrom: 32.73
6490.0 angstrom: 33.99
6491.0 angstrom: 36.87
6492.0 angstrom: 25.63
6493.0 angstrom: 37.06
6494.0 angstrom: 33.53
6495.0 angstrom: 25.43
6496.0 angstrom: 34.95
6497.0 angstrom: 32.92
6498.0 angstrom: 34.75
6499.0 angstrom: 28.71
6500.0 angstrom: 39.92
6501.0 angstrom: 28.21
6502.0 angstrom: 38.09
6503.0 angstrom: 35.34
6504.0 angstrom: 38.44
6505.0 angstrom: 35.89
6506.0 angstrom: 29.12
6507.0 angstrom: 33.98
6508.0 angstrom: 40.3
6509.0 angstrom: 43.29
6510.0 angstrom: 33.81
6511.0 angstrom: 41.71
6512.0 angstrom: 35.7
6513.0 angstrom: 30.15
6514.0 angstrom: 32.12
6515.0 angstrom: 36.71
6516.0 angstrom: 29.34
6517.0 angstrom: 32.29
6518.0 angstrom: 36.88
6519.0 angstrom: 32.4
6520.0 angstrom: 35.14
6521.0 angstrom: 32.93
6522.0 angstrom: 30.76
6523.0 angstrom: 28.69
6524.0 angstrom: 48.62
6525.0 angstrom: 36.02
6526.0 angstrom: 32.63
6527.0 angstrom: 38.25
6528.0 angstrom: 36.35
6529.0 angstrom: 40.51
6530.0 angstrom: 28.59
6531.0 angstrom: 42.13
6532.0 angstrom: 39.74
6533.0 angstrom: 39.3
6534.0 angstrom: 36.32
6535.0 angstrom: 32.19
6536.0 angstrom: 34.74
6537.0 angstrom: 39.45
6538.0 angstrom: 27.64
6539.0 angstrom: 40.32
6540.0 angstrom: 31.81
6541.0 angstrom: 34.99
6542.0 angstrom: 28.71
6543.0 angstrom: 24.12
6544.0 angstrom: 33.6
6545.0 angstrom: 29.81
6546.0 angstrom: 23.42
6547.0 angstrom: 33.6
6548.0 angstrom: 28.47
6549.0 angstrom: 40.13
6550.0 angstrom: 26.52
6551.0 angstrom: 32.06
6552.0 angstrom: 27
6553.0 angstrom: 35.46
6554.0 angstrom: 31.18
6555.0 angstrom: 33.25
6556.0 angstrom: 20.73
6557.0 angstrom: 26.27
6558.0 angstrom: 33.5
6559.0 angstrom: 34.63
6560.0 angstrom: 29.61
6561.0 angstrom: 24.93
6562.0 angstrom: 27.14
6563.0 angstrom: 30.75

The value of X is 4.7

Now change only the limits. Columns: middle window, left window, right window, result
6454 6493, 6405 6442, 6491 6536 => 2.7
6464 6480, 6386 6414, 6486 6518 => 1.2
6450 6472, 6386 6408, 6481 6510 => 2.4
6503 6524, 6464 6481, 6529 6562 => -2.1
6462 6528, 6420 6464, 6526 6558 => -2.6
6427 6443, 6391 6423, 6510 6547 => 0.2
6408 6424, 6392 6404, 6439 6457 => 0.3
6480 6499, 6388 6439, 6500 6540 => 0.9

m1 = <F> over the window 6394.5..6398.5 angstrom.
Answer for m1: 33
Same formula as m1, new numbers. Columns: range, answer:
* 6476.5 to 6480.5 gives 33.5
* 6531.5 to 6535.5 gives 36.9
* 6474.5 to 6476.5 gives 30.6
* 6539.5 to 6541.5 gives 33.4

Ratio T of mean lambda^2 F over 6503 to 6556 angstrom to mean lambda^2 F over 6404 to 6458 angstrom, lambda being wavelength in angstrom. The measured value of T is 1.10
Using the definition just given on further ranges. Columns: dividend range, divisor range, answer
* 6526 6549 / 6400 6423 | 1.10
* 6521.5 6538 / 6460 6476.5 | 1.23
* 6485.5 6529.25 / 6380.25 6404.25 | 1.09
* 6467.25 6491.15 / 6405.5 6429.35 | 1.02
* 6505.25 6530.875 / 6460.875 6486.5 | 1.12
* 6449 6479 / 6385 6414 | 0.93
